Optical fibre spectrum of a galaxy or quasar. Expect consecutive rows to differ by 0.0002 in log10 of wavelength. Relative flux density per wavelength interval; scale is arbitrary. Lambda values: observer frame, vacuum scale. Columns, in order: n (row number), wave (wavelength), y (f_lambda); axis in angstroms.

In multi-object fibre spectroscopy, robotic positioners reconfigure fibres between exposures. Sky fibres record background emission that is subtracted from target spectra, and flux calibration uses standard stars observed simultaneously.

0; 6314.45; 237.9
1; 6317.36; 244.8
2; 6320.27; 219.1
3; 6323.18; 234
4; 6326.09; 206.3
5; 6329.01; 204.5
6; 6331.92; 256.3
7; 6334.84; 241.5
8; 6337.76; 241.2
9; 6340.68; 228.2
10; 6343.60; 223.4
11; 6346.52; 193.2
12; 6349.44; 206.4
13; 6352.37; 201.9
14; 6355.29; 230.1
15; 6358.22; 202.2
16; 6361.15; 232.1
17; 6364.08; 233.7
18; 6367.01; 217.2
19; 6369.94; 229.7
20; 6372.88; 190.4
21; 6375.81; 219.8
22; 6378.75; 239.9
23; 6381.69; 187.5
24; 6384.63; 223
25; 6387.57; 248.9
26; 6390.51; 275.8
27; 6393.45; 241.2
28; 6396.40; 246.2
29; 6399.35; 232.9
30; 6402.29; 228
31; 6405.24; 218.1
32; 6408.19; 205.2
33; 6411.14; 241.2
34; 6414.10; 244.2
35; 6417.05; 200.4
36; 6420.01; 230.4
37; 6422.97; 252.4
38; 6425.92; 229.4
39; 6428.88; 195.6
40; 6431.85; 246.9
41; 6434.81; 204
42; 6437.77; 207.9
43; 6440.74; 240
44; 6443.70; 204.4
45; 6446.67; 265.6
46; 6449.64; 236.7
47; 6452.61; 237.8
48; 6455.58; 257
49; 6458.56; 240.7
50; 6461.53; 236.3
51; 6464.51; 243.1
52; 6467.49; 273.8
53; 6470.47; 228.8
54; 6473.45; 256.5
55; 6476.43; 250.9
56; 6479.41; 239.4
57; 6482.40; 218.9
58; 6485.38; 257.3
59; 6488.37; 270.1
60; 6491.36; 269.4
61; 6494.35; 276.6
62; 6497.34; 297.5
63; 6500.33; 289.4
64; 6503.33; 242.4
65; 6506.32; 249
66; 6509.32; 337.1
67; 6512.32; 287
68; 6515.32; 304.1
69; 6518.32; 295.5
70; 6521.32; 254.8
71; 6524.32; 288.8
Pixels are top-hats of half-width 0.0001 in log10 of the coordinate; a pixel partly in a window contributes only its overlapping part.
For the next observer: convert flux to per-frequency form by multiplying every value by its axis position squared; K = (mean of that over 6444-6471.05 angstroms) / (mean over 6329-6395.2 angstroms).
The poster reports 1.1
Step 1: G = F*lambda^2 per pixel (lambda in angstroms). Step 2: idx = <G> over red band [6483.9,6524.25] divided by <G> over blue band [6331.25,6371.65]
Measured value 1.3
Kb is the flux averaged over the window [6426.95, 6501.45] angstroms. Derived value 246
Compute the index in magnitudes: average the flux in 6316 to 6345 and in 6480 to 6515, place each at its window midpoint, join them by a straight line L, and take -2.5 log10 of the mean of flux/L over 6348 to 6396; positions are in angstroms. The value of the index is 0.08 mag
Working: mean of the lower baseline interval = 230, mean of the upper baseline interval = 272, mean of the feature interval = 224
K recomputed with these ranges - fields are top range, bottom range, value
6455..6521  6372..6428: 1.19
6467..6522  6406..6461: 1.19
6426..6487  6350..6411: 1.08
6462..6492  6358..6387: 1.18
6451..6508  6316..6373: 1.19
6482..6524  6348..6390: 1.31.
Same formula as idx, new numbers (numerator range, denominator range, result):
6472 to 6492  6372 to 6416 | 1.12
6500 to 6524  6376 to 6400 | 1.24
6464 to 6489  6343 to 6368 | 1.20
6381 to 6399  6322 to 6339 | 1.06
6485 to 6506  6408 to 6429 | 1.22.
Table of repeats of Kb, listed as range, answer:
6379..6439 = 228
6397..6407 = 228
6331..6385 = 221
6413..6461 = 231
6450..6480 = 246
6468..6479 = 247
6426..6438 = 216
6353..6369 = 222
